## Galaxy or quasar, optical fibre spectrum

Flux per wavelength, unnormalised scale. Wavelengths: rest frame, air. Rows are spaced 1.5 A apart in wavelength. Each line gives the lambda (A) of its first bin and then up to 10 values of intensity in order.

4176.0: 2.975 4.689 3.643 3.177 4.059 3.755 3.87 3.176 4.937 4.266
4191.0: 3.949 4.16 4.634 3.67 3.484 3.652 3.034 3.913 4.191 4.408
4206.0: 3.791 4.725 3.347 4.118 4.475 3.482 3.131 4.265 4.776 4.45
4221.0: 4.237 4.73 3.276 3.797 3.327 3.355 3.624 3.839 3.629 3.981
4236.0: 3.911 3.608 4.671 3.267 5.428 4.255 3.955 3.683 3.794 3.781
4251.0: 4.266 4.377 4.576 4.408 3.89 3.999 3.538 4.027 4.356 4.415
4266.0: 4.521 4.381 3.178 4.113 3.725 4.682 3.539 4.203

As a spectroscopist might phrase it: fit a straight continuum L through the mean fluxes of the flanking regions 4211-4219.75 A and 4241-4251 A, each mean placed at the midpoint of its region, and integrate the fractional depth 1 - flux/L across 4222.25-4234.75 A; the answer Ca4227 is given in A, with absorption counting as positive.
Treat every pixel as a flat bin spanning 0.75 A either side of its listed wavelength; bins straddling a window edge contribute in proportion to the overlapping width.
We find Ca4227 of 1.29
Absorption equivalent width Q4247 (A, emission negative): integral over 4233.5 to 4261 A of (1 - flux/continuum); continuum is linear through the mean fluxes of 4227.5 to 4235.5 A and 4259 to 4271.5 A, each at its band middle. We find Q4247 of -1.55 A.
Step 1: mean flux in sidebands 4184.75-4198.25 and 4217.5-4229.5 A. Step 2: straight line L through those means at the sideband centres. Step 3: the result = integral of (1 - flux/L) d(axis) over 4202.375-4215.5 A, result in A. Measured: 0.0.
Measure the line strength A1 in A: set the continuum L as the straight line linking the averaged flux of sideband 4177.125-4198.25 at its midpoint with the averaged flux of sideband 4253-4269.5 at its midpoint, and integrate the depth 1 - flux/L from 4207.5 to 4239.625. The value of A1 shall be 0.90 A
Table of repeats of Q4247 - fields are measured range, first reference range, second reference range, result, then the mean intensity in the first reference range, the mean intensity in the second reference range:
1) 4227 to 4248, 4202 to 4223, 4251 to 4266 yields 1.3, 4.14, 4.2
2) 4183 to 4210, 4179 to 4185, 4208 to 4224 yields -0.7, 3.69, 4.07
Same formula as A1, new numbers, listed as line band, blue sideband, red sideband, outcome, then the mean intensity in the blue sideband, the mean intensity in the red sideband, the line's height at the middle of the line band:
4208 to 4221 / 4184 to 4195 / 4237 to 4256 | 0.3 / 4.12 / 4.16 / 4.14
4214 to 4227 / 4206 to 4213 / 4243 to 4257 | 0.2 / 4.1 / 4.11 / 4.1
